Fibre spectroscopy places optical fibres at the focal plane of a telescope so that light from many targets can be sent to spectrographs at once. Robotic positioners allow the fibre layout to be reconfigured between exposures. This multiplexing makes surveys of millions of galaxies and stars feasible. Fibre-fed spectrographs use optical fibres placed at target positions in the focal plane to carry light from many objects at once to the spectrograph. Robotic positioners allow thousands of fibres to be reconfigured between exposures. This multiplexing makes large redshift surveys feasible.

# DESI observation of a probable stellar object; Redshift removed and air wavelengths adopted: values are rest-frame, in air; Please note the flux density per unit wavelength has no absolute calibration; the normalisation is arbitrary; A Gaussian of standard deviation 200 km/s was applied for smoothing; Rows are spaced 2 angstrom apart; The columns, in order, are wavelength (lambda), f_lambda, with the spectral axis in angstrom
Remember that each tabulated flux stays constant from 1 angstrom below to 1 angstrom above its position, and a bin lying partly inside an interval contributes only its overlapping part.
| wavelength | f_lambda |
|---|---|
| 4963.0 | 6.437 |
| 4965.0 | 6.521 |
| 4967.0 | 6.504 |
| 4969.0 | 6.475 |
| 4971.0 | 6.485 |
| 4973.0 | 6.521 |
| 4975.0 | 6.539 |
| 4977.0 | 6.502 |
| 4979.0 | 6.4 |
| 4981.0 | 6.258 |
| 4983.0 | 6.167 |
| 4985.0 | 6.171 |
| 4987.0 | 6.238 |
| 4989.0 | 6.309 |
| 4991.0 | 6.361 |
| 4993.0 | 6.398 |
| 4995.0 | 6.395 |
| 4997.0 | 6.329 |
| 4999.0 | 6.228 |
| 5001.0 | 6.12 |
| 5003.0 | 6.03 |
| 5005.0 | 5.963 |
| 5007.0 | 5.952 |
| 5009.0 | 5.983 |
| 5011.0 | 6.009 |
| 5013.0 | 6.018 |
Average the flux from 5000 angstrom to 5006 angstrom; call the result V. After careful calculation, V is 6.04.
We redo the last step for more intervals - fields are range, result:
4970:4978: 6.51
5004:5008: 5.96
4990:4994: 6.38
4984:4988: 6.2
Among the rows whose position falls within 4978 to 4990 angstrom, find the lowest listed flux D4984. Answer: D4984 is 6.167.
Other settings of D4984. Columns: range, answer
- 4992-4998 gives 6.329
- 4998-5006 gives 5.963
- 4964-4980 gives 6.4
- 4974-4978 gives 6.502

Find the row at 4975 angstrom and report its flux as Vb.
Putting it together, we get 6.539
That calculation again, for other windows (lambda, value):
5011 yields 6.009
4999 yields 6.228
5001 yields 6.12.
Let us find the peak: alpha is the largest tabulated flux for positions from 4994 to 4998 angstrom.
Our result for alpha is 6.395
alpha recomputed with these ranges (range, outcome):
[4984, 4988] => 6.238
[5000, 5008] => 6.12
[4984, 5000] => 6.398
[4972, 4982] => 6.539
